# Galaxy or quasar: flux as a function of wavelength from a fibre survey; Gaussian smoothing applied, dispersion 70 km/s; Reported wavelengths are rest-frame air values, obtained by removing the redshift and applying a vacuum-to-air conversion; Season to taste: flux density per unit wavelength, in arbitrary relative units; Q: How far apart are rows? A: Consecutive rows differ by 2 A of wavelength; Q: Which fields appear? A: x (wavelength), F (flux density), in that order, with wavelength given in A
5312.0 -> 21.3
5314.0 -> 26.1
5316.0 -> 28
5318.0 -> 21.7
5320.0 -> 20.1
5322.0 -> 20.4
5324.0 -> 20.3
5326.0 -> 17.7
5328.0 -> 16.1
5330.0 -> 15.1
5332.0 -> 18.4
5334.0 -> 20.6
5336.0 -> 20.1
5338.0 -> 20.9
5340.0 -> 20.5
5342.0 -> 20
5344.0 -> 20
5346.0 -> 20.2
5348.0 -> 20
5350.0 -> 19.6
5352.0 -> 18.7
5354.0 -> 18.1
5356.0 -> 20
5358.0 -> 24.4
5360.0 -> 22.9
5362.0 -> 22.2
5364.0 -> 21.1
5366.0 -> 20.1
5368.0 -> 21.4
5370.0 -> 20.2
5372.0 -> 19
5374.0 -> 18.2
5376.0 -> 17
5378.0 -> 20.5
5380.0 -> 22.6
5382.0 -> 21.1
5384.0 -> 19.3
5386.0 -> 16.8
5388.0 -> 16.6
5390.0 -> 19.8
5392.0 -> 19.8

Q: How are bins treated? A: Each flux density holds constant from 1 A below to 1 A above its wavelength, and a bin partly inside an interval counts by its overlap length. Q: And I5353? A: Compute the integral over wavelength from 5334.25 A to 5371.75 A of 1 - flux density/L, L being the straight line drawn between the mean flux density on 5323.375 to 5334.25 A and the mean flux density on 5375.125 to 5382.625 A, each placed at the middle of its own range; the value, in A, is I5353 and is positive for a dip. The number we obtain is -3.1 A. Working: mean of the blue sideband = 17.8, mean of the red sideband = 20.3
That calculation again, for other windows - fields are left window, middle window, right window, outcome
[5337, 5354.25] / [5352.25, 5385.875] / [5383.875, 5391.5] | -2.7 A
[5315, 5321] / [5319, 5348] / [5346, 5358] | 3.1 A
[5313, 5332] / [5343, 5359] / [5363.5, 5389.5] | -0.1 A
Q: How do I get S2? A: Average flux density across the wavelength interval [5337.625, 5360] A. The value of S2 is 20.3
